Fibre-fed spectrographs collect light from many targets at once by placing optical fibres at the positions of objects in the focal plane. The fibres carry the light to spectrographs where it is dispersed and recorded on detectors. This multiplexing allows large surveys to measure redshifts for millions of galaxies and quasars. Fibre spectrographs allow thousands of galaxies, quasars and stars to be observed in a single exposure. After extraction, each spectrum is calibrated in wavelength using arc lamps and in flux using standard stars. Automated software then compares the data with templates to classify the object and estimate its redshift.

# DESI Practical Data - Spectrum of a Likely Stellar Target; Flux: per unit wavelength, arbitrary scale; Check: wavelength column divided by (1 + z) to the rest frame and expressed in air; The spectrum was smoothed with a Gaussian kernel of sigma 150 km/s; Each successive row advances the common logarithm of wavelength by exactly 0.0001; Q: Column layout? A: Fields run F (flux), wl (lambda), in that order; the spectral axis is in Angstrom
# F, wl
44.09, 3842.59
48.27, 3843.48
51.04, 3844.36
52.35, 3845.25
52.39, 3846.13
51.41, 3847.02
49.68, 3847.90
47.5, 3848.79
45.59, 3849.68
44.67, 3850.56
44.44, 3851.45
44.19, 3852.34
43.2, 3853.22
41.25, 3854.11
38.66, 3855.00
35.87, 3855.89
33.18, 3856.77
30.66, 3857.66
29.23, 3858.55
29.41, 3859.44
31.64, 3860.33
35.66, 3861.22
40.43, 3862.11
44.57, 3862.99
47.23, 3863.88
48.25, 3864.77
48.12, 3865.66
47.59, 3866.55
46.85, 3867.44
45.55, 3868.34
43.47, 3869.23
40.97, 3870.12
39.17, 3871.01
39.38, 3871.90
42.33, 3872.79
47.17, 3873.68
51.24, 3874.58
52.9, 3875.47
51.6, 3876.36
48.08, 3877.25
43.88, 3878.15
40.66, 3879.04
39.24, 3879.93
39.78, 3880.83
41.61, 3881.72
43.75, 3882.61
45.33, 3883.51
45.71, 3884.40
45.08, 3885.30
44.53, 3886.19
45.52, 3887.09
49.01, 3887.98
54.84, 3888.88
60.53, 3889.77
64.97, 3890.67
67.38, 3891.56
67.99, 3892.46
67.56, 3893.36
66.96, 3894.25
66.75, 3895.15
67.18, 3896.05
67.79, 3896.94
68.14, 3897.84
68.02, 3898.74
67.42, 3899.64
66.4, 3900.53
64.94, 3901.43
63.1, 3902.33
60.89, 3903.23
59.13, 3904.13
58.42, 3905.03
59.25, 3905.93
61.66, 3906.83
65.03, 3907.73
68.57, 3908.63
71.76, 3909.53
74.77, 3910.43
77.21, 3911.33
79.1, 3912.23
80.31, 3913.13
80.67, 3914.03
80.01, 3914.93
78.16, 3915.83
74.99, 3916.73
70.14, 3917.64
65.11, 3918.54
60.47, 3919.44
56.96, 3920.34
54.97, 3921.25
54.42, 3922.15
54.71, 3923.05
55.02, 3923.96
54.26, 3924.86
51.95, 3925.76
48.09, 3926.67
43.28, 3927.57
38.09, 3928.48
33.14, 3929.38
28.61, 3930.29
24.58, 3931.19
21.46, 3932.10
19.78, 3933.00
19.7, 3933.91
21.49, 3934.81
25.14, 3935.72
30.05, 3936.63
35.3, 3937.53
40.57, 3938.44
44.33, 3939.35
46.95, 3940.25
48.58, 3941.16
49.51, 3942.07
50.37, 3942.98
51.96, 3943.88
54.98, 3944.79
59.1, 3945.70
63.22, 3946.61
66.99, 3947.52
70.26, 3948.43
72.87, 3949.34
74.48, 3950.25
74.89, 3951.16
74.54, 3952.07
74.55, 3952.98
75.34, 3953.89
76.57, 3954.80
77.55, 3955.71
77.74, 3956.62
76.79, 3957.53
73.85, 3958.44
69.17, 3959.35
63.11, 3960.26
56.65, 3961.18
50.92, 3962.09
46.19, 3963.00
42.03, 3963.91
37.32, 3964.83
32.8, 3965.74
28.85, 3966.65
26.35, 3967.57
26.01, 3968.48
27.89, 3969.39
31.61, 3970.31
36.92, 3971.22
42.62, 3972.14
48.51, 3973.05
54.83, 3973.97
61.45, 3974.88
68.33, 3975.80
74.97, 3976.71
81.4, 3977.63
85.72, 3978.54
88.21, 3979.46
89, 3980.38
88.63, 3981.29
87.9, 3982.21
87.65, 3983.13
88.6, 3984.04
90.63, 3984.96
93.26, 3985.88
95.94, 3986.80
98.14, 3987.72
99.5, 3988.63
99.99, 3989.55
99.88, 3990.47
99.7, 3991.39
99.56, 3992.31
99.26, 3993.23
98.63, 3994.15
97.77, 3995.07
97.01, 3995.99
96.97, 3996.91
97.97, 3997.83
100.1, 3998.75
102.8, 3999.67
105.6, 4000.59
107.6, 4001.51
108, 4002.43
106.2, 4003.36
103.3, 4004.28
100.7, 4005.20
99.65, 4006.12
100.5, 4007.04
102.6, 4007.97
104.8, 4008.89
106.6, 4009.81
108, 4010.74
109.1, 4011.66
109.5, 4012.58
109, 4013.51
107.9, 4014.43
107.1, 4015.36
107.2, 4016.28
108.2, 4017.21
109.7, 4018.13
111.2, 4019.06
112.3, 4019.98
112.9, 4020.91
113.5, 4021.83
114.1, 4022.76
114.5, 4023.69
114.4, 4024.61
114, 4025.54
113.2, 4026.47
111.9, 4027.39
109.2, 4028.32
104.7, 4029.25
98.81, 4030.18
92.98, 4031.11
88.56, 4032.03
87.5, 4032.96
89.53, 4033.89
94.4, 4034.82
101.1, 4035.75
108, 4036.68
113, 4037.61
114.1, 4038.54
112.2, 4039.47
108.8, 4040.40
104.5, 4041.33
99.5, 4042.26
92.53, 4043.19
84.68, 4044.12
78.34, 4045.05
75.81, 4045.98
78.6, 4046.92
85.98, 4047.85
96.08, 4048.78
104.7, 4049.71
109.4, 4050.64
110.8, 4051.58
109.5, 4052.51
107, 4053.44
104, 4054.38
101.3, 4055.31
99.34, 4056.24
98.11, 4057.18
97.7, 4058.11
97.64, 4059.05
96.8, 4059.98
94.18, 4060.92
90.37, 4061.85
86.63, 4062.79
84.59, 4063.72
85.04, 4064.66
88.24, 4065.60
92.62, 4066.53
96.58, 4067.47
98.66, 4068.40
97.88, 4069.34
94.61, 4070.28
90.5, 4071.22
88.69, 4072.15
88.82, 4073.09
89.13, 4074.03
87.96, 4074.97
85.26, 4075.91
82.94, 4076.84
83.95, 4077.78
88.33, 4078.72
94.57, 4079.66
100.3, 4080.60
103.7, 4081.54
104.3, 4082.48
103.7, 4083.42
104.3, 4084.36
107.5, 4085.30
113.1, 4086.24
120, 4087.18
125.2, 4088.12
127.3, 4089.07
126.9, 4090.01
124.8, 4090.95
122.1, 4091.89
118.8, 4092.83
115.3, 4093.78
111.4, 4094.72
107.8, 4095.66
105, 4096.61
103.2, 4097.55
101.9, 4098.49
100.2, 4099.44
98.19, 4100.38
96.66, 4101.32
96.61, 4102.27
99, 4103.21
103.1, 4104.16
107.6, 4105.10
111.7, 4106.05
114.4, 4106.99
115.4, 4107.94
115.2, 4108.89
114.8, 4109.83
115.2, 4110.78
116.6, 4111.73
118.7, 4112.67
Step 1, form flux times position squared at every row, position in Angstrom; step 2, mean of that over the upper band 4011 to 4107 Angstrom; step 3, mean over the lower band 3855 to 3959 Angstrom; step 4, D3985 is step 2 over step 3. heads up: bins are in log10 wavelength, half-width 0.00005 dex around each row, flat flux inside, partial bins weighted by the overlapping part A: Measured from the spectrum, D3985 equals 2.04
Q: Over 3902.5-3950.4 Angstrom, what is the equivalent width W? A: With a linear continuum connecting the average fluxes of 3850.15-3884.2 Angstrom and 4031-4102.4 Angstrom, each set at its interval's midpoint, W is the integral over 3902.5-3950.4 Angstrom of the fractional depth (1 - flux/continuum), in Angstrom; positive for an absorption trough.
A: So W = 3.3 Angstrom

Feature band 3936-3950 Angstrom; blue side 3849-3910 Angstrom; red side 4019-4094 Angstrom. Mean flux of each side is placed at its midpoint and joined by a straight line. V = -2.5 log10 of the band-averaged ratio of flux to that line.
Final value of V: 0.30 mag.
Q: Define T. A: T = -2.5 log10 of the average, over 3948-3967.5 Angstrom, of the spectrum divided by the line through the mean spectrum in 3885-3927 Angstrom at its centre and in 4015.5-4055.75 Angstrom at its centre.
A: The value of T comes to 0.26 mag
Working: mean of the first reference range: 63.7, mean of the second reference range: 103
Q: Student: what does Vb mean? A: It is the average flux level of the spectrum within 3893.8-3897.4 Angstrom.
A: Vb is 67.3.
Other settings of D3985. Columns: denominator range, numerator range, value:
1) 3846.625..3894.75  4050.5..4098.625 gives 2.44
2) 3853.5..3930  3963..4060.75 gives 1.83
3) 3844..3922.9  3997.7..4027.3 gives 2.14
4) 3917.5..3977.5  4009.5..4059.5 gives 2.11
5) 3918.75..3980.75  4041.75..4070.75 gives 1.90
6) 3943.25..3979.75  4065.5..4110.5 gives 1.87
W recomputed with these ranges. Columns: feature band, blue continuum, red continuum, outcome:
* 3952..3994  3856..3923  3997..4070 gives 6.4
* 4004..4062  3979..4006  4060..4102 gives -2.2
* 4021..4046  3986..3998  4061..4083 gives -2.0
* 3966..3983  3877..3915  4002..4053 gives 5.5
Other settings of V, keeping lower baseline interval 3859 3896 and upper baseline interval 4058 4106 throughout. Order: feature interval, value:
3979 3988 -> -0.20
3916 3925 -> -0.03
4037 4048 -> -0.07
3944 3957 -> -0.05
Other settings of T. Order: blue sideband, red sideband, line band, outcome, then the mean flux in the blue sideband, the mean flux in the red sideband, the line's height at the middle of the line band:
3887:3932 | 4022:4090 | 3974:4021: -0.16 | 61.2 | 99.3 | 84.1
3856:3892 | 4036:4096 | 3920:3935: 0.43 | 44.6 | 100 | 60.1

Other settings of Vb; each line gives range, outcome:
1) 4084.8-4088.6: 116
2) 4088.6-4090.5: 127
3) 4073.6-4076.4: 87.5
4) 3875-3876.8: 52.4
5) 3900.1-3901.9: 65.5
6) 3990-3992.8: 99.6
